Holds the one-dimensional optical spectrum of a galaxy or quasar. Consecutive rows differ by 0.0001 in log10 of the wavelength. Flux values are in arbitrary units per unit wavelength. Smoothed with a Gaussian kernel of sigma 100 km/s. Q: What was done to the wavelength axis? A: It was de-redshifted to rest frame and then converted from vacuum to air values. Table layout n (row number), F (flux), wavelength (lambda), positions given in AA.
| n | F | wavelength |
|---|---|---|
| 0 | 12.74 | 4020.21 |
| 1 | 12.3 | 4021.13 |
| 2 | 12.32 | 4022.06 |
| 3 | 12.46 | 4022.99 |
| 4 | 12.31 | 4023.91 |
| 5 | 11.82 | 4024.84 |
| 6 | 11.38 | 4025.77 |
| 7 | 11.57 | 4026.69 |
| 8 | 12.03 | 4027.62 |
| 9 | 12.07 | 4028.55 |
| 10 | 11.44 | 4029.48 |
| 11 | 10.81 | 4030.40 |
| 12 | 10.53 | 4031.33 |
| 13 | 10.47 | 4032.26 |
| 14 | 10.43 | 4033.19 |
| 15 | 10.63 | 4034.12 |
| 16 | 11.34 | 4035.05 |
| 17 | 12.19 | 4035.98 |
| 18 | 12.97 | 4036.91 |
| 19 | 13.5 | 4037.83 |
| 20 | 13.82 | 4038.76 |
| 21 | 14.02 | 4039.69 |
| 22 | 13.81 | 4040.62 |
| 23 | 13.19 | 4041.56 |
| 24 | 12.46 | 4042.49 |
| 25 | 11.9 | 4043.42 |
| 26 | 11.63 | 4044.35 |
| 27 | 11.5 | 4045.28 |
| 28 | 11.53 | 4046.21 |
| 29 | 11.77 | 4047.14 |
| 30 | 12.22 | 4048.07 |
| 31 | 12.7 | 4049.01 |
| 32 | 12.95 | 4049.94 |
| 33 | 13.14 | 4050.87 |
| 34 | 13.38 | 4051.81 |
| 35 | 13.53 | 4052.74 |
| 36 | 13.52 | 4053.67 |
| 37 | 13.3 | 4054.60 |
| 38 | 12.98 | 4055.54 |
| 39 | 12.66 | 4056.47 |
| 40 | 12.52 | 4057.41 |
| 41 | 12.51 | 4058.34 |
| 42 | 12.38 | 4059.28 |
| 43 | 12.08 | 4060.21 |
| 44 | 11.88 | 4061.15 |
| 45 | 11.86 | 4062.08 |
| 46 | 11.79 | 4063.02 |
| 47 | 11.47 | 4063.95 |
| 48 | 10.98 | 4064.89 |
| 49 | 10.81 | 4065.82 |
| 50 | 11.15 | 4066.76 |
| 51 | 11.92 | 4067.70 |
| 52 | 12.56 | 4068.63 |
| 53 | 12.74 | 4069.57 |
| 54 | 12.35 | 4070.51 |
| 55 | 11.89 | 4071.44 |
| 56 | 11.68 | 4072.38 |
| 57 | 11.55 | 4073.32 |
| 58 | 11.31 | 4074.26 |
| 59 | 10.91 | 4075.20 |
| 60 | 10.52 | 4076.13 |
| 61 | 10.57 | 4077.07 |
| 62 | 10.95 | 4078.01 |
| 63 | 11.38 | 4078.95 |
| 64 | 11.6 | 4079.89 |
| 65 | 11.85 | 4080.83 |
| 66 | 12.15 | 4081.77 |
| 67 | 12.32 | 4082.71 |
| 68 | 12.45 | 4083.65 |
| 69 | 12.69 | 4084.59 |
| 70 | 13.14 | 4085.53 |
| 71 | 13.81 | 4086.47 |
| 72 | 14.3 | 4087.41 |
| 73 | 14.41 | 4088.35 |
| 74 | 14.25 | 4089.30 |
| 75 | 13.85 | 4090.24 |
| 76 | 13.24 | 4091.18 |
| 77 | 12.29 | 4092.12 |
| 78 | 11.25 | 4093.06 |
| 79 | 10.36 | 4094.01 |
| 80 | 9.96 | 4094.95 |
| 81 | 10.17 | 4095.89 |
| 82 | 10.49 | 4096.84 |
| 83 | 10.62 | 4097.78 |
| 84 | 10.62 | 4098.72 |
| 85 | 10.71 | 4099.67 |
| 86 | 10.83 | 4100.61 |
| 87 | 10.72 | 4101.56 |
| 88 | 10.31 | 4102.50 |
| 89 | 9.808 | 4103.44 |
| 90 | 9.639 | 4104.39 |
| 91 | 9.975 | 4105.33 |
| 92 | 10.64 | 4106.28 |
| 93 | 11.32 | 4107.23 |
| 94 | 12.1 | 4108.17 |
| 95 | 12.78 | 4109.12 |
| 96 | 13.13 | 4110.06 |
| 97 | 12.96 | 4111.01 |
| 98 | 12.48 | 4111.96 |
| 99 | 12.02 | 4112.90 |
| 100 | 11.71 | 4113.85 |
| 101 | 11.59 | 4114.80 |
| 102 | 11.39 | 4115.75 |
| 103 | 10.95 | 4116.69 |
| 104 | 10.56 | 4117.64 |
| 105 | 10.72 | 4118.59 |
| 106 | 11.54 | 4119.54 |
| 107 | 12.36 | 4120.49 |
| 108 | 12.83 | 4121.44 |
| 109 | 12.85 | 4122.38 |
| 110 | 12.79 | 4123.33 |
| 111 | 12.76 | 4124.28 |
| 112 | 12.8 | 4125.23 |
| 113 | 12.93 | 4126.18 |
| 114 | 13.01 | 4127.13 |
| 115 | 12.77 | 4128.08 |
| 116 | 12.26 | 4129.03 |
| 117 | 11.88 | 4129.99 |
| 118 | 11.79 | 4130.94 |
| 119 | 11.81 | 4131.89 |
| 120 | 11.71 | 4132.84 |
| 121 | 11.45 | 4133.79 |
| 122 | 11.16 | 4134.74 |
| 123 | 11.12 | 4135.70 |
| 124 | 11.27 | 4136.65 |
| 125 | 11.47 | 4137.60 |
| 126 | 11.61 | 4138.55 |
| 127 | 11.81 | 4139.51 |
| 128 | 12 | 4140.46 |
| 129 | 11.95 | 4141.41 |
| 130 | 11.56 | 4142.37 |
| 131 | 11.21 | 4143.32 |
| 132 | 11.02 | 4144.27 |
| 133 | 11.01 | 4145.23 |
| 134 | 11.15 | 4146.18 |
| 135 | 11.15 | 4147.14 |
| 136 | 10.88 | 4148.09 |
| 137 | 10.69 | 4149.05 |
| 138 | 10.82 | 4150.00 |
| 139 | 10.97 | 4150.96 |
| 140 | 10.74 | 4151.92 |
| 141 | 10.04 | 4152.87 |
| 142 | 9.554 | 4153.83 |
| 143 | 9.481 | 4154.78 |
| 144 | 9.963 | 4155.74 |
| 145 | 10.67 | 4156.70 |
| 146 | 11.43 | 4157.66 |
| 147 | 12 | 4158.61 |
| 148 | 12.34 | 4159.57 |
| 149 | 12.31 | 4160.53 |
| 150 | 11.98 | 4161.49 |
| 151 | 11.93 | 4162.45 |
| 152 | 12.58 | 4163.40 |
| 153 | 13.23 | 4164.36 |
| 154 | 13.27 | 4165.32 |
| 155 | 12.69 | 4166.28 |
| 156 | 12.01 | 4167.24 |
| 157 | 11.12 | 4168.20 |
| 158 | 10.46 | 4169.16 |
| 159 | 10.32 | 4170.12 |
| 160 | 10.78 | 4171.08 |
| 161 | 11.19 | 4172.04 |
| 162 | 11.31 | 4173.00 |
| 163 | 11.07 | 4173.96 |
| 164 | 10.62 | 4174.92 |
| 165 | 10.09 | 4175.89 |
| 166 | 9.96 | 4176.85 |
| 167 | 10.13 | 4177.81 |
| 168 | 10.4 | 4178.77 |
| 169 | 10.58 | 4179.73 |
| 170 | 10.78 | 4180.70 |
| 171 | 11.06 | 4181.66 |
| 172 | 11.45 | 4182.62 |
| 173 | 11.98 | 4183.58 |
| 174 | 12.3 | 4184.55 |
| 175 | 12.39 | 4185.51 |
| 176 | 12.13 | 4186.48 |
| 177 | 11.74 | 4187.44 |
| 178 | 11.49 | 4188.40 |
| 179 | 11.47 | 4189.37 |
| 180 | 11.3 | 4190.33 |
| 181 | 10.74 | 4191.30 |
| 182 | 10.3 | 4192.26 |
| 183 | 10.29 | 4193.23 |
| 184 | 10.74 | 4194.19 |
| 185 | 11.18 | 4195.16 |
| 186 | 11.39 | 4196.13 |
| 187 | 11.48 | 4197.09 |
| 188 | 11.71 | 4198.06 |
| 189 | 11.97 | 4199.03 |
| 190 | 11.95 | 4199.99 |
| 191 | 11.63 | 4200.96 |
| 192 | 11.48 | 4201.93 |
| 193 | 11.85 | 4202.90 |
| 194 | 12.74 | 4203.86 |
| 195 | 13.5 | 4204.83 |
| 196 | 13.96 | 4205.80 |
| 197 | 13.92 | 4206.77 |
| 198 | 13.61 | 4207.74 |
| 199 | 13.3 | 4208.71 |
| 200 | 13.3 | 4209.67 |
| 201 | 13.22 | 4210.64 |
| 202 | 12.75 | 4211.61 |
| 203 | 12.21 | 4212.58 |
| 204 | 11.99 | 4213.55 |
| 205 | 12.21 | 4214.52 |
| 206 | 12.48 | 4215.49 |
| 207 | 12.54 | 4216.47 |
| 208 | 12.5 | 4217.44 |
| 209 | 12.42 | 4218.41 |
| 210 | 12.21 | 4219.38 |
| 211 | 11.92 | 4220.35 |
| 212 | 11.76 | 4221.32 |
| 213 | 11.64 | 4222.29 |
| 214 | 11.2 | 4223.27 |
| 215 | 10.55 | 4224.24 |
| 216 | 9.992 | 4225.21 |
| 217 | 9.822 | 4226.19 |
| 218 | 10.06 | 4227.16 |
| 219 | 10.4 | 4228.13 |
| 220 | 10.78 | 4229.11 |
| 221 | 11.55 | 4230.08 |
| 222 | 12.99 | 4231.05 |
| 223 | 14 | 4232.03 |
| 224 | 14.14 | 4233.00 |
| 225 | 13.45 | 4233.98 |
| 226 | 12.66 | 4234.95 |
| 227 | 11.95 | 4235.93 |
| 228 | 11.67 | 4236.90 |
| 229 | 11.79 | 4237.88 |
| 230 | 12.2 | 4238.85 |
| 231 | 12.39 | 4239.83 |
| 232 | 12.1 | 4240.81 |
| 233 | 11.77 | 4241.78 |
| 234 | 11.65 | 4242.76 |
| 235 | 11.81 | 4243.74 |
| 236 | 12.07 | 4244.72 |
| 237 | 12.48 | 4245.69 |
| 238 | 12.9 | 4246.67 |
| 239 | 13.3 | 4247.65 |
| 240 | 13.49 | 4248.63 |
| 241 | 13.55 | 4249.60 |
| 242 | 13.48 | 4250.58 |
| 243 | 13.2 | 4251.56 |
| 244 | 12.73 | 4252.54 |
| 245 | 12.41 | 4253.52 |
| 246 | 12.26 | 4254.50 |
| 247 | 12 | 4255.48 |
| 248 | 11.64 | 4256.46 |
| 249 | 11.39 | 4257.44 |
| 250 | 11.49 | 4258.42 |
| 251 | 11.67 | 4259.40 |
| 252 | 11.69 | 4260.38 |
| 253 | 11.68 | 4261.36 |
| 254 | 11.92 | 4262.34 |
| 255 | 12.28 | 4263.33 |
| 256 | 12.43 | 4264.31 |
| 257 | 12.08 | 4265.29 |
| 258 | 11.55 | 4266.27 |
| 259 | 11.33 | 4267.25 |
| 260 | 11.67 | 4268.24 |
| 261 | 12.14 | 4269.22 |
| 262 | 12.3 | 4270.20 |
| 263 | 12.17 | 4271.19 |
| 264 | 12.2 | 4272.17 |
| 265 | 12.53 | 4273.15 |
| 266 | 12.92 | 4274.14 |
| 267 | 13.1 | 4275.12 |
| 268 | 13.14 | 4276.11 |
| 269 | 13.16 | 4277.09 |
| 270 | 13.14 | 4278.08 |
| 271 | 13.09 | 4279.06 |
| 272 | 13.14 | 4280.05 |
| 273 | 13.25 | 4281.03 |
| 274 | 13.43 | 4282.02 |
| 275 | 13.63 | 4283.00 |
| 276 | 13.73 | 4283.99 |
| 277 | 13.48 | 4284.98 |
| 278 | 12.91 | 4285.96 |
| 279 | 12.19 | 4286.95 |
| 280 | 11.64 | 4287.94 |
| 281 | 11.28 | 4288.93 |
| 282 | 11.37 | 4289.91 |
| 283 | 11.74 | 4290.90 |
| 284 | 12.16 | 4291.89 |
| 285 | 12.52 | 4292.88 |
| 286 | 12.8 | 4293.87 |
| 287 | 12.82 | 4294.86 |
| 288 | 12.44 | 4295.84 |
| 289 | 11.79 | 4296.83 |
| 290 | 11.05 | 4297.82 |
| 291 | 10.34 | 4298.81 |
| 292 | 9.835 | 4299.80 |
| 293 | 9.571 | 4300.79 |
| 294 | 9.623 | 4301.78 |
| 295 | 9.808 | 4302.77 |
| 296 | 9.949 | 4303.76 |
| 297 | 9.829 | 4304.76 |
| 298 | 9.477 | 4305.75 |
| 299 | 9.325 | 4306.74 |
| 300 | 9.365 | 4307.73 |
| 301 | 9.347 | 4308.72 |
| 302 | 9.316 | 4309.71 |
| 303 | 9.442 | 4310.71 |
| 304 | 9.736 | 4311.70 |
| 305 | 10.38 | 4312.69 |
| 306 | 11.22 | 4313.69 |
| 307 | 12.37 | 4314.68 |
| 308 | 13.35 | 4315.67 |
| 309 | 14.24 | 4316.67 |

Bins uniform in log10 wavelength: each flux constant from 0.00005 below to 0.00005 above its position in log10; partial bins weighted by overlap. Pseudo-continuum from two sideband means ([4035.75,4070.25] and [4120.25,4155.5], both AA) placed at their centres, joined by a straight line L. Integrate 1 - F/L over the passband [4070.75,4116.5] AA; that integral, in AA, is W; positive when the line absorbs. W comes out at 1.4 AA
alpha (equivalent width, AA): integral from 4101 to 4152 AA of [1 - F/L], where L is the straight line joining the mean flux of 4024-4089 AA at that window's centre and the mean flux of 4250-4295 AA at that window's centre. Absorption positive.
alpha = 2.6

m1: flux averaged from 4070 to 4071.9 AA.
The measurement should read 12.2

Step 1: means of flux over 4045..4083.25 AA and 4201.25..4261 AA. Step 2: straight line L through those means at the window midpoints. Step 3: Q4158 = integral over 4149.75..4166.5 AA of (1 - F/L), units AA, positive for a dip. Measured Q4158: 1.00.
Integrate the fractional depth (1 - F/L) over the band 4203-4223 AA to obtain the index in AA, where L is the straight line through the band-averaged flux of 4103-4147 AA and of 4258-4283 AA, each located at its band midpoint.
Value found -0.9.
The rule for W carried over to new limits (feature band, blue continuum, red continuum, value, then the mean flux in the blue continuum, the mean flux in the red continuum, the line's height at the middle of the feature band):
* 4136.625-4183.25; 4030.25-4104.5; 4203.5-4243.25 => 3.59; 12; 12.2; 12.1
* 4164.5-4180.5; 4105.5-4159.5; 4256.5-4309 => 0.81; 11.6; 11.8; 11.6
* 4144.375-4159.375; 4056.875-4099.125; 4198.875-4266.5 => 1.64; 11.9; 12.2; 12.1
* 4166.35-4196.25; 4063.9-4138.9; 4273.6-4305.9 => 1.96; 11.8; 12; 11.9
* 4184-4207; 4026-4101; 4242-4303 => 0.66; 12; 12.2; 12.1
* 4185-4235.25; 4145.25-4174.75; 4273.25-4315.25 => -2.69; 11.3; 11.6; 11.4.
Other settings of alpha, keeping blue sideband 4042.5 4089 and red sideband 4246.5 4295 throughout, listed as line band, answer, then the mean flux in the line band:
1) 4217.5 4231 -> 1.3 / 11.2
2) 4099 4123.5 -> 1.6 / 11.5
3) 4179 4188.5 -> 0.6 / 11.6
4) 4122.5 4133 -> -0.1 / 12.4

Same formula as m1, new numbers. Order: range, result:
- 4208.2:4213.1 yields 13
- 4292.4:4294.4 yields 12.6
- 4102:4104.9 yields 9.96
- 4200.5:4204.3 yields 11.9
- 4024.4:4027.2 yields 11.6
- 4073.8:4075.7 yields 11.1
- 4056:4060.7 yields 12.4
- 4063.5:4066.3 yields 11.1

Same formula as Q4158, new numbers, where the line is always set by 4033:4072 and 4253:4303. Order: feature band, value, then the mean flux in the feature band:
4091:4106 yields 2.0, 10.6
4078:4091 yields -0.6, 12.9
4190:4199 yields 0.8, 11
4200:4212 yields -0.7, 12.9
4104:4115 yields 0.5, 11.7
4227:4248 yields -0.1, 12.2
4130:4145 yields 0.9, 11.5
